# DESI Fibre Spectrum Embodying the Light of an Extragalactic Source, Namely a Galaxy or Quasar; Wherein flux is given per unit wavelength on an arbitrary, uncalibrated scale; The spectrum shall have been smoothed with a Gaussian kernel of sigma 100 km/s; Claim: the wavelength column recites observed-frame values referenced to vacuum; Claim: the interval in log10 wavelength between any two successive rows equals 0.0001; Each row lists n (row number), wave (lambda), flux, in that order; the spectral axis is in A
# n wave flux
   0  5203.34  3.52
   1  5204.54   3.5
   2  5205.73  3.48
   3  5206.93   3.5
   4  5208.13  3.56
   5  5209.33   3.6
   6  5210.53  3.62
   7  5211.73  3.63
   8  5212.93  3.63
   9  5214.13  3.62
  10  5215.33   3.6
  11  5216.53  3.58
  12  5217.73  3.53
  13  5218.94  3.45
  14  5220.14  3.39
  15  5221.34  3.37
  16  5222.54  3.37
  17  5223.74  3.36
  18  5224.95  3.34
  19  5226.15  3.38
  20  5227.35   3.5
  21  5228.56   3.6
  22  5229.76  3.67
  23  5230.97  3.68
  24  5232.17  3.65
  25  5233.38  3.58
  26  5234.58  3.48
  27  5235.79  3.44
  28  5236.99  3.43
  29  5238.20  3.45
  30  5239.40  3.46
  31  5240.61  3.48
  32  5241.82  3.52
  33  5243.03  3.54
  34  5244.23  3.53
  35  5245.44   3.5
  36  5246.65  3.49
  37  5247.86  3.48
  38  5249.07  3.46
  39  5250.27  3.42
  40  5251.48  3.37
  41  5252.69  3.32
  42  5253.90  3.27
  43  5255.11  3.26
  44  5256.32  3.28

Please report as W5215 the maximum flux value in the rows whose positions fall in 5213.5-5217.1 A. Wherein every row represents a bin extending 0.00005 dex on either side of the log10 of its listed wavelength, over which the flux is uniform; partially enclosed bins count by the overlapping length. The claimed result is 3.62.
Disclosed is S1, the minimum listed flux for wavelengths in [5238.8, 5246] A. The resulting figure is 3.46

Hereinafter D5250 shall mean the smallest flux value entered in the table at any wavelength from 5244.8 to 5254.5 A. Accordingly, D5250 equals 3.27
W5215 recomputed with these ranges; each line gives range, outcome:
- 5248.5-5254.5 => 3.46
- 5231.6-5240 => 3.65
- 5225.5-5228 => 3.5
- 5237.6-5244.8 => 3.54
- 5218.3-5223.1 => 3.45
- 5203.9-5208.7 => 3.56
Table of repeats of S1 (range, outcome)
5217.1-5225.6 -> 3.34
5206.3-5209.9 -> 3.5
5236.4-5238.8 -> 3.43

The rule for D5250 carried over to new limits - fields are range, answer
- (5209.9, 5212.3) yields 3.62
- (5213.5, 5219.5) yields 3.45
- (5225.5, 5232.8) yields 3.38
